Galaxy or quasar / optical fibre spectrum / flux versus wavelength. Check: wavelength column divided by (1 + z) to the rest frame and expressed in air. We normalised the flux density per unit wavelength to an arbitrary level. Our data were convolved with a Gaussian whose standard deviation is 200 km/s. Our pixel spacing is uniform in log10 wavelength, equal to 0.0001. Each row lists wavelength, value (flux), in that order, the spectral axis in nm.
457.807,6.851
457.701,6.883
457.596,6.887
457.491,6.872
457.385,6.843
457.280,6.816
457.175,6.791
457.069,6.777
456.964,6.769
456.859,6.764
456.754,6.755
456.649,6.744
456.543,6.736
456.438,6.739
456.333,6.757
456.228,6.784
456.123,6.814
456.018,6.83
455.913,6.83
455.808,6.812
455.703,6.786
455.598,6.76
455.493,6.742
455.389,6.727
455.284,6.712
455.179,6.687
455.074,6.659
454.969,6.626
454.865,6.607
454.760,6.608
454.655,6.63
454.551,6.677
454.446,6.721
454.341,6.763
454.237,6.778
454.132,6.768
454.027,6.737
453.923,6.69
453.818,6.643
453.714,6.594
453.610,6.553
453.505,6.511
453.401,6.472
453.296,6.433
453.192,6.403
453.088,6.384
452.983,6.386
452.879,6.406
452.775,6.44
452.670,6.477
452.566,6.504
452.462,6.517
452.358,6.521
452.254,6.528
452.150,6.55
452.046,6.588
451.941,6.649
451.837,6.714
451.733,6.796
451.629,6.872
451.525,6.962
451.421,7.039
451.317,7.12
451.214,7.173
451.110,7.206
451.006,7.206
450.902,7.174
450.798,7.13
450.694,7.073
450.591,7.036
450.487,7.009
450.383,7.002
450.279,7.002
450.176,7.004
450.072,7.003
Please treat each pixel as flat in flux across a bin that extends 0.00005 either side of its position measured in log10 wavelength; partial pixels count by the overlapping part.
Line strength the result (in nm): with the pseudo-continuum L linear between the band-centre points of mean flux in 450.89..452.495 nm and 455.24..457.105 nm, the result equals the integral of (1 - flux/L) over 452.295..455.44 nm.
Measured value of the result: 0.10 nm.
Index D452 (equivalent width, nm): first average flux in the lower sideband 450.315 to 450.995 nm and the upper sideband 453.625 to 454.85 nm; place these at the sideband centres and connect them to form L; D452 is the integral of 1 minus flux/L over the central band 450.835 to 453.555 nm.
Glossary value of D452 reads 0.08 nm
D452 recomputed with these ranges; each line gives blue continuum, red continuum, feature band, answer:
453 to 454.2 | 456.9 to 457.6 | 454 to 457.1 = -0.02 nm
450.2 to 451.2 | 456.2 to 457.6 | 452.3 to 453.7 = 0.10 nm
